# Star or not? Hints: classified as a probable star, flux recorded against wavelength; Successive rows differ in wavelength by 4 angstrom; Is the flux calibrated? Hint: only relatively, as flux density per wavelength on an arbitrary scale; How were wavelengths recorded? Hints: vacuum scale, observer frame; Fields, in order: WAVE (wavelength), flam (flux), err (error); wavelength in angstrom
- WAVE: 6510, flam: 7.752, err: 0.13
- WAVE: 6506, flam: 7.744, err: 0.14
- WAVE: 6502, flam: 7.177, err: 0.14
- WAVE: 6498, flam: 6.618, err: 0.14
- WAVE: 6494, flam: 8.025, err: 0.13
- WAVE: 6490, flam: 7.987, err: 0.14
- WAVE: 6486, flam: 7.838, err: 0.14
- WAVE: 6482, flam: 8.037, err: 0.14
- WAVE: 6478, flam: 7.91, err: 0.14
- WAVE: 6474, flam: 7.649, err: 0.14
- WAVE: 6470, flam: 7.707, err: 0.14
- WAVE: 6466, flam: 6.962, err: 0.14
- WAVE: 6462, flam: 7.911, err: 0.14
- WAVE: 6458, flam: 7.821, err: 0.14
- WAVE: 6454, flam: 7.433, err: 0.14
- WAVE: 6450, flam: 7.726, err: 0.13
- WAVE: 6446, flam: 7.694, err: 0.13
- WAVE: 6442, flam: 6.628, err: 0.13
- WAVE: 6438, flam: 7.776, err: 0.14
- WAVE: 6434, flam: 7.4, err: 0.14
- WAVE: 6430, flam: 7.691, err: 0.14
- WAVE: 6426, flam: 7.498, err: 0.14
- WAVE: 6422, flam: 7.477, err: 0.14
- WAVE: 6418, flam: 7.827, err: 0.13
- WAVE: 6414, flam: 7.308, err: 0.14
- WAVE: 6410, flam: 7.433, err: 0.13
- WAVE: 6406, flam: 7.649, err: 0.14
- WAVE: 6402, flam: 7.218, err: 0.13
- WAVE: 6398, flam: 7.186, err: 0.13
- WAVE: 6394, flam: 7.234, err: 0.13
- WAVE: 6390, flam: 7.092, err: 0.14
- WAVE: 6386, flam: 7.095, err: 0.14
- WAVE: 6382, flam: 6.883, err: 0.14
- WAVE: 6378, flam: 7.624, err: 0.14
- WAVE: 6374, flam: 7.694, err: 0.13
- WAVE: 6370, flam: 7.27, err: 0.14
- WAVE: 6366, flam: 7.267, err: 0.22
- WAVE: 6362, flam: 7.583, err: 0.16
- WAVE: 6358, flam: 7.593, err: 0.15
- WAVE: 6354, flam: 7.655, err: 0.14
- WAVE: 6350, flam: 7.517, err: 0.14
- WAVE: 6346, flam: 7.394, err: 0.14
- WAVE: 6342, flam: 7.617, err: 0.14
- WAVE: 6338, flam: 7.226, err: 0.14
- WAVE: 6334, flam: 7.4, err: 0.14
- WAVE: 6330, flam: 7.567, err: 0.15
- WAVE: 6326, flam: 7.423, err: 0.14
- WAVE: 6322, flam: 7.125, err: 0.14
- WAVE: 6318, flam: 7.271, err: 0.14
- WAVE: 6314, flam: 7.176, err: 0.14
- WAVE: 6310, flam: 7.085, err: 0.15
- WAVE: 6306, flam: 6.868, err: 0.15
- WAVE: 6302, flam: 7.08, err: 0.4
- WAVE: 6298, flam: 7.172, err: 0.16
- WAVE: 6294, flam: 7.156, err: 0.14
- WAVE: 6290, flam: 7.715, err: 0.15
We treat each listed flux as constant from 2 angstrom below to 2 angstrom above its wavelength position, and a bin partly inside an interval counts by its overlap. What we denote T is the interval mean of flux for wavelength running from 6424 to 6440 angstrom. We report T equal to 7.59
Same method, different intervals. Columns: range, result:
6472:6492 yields 7.88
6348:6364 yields 7.59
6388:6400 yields 7.17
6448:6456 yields 7.58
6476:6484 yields 7.97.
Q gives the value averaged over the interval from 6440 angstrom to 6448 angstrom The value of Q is 7.16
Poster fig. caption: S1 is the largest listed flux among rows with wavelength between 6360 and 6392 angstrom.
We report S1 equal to 7.694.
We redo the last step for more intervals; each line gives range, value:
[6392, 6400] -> 7.234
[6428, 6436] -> 7.691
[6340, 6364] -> 7.655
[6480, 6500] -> 8.037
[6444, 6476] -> 7.911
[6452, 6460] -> 7.821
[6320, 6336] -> 7.567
